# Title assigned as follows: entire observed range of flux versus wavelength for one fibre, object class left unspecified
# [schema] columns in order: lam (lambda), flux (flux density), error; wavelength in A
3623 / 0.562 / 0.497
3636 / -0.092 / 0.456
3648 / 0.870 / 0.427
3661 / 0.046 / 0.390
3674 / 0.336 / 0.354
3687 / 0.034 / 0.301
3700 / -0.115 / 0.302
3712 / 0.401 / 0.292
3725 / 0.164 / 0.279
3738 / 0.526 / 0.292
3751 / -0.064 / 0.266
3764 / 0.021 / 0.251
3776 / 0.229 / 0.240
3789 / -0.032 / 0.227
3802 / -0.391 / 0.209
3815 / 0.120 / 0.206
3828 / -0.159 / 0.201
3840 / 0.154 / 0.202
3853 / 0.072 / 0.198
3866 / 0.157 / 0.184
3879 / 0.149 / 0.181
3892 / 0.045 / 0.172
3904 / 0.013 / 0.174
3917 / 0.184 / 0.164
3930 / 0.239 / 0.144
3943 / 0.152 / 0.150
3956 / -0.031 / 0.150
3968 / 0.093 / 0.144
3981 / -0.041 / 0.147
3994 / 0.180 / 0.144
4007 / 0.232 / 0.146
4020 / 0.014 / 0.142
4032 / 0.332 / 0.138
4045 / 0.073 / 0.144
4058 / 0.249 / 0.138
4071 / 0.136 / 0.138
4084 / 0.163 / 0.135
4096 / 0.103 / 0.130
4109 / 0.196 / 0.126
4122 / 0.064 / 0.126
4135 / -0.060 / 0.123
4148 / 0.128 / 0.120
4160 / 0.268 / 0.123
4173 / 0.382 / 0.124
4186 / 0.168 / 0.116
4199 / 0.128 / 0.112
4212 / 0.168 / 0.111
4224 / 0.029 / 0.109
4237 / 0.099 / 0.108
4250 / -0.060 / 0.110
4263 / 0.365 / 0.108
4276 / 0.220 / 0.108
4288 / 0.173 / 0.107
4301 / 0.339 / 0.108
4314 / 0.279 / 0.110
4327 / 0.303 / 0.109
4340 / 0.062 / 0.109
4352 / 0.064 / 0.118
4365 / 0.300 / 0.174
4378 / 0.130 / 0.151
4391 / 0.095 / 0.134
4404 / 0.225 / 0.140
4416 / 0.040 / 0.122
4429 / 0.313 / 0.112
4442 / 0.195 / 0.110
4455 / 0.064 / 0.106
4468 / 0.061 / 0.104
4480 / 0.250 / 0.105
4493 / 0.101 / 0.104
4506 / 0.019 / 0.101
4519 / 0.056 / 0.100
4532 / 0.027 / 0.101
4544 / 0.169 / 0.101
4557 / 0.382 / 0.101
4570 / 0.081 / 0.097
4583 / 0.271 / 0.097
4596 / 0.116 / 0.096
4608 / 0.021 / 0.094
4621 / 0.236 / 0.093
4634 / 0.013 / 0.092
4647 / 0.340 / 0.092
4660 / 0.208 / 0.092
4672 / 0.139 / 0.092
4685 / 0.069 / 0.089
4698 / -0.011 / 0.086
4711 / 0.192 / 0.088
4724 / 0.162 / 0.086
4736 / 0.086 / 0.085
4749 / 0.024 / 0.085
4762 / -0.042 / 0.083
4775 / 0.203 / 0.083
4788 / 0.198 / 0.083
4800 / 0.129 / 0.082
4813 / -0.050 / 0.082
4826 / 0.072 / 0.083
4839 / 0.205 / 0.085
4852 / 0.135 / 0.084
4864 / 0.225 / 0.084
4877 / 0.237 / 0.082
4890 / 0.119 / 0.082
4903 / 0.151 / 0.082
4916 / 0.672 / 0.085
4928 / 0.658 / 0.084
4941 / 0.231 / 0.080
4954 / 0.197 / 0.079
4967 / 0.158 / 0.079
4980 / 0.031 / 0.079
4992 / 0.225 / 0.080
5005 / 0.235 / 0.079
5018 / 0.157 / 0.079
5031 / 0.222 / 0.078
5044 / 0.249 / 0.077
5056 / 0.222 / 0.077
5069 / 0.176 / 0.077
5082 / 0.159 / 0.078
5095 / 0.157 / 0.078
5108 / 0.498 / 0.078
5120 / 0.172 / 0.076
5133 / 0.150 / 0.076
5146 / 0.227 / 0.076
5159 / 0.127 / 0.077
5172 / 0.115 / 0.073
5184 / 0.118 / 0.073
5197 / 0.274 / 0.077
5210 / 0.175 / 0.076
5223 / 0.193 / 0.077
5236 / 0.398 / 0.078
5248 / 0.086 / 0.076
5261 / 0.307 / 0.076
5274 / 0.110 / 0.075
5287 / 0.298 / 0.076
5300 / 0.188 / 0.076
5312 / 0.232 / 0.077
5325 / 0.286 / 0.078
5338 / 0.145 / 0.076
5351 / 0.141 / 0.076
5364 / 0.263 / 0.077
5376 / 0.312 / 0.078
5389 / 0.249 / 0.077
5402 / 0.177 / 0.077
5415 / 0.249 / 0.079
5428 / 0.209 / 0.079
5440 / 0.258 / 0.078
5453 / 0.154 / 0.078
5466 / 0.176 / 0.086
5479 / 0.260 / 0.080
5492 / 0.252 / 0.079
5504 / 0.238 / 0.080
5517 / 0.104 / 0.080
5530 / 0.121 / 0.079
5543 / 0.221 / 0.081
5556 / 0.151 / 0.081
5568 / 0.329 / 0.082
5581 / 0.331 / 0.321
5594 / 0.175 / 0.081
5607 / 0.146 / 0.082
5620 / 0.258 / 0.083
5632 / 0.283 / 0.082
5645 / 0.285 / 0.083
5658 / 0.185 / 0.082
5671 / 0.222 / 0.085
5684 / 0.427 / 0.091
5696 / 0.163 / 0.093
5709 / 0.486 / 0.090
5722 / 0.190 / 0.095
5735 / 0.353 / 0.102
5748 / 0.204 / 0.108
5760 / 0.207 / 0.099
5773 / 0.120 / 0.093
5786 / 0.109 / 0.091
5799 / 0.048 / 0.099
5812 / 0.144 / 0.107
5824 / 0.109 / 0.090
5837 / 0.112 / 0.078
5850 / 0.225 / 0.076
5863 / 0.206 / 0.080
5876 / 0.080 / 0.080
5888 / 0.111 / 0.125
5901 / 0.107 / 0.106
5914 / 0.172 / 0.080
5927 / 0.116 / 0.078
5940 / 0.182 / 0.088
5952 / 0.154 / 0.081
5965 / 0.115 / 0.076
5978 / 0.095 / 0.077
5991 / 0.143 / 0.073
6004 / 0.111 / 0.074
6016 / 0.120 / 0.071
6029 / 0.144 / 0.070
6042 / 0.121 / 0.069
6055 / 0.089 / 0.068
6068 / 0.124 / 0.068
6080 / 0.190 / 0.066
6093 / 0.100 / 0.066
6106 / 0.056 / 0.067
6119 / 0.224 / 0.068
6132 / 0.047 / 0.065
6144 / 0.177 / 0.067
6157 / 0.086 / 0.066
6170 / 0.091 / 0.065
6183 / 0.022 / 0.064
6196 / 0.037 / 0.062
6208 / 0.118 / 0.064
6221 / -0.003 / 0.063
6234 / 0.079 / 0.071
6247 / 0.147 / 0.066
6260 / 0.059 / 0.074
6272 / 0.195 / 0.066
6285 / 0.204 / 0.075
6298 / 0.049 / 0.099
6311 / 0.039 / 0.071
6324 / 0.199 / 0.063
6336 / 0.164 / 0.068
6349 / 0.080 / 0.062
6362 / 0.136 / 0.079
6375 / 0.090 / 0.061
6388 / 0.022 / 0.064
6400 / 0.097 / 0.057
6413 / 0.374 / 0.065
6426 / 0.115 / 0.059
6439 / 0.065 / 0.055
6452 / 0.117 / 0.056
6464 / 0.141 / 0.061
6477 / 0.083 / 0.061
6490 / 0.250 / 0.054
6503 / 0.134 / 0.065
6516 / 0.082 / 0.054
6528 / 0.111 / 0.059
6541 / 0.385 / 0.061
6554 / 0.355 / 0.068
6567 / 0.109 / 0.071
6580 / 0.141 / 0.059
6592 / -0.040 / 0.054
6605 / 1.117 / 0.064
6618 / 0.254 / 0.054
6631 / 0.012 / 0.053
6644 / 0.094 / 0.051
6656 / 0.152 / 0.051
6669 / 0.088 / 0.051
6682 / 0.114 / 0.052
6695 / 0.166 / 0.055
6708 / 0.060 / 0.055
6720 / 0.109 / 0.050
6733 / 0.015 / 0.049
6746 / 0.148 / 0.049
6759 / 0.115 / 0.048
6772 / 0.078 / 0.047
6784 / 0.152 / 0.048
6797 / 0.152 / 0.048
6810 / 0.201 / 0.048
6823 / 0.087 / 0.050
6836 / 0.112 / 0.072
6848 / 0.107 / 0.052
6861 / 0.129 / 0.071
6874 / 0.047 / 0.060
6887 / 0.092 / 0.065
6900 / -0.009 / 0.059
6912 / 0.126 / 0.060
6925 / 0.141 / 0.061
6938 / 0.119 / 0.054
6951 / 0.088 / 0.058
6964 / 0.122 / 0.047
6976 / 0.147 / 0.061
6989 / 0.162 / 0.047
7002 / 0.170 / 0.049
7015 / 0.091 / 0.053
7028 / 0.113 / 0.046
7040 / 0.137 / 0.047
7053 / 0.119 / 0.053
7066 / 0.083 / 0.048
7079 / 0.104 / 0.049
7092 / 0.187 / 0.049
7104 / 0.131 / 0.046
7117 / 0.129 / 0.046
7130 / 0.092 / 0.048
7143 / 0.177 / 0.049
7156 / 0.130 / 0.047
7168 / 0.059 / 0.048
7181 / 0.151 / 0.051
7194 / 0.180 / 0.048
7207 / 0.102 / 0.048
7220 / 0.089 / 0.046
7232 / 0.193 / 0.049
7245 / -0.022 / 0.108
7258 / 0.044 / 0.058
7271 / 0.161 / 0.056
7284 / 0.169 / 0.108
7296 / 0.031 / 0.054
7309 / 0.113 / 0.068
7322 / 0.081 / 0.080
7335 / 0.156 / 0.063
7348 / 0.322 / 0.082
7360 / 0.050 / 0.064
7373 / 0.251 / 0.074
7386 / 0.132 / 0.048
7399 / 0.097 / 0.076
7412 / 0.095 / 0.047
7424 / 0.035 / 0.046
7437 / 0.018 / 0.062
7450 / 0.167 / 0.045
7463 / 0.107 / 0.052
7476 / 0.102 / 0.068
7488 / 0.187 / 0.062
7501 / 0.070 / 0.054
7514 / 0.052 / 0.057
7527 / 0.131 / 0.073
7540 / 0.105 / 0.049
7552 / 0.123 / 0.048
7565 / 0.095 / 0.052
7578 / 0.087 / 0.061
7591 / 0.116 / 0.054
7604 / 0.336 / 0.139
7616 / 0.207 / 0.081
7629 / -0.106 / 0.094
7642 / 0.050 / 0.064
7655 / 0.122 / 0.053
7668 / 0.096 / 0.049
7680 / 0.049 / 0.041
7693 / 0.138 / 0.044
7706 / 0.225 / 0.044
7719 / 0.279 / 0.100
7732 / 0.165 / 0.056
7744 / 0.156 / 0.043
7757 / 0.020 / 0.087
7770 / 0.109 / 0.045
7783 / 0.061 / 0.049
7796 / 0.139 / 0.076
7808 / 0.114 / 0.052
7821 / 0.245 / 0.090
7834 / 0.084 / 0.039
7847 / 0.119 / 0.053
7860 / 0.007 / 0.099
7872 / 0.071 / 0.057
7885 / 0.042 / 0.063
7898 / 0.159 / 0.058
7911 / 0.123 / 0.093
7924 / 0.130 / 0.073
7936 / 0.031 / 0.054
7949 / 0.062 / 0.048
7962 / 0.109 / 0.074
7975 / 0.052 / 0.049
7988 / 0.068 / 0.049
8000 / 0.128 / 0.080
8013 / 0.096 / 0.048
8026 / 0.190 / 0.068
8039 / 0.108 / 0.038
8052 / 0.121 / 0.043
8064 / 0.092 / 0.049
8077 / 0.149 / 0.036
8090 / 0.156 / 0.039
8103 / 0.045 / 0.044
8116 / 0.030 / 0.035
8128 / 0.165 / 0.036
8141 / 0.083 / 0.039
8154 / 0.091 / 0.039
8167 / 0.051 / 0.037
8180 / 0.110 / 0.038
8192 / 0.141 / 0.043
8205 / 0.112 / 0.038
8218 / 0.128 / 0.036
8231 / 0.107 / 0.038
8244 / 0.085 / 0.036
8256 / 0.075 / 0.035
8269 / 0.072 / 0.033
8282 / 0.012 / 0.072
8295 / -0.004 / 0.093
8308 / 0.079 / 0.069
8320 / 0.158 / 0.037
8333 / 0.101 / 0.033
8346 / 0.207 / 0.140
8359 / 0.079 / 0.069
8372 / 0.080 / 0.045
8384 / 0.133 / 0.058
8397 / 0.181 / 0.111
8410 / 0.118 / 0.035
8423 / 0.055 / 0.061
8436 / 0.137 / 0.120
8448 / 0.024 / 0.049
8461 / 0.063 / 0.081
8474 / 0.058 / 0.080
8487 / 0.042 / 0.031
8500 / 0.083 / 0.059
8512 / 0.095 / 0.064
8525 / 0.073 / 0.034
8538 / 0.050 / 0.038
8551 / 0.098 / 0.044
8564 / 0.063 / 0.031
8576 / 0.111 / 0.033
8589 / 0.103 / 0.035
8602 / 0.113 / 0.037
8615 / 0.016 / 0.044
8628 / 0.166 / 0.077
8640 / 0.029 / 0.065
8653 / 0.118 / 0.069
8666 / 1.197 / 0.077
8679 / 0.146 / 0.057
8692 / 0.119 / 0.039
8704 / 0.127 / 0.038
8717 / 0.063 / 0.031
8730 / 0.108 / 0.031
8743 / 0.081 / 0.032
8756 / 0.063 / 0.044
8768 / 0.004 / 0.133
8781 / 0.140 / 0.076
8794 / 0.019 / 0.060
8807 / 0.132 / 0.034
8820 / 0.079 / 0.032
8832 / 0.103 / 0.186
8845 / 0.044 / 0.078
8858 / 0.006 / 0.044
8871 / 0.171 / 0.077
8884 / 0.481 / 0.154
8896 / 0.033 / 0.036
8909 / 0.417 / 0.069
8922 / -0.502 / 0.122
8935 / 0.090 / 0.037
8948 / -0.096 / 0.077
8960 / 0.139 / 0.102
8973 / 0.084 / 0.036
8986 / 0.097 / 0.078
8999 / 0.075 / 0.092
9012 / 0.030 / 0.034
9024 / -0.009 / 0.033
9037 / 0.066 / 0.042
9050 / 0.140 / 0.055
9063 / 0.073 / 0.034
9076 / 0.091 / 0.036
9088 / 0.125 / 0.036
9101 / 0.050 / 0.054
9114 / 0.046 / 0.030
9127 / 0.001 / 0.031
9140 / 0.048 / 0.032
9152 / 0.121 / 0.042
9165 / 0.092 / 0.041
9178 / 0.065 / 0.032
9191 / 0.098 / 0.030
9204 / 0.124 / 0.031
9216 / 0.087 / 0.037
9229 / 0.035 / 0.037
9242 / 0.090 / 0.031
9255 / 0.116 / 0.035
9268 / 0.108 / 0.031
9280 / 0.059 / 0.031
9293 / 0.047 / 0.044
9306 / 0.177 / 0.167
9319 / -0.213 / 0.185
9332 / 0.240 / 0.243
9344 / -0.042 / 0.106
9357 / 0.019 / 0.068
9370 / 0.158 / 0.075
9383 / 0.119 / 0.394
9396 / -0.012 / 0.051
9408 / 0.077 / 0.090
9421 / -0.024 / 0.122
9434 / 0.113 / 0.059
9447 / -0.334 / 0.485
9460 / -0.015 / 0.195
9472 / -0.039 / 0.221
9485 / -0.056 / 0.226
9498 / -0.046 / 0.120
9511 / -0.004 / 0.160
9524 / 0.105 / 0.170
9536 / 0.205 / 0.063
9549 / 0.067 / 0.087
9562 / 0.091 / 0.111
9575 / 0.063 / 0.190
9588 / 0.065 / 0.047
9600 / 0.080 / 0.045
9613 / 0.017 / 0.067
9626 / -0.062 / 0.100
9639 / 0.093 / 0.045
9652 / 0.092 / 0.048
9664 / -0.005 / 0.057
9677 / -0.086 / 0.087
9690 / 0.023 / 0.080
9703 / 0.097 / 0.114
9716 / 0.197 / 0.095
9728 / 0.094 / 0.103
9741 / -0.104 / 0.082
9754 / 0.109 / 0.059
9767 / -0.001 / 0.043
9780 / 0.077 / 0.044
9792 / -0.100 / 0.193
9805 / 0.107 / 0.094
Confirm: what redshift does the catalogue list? 0.32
